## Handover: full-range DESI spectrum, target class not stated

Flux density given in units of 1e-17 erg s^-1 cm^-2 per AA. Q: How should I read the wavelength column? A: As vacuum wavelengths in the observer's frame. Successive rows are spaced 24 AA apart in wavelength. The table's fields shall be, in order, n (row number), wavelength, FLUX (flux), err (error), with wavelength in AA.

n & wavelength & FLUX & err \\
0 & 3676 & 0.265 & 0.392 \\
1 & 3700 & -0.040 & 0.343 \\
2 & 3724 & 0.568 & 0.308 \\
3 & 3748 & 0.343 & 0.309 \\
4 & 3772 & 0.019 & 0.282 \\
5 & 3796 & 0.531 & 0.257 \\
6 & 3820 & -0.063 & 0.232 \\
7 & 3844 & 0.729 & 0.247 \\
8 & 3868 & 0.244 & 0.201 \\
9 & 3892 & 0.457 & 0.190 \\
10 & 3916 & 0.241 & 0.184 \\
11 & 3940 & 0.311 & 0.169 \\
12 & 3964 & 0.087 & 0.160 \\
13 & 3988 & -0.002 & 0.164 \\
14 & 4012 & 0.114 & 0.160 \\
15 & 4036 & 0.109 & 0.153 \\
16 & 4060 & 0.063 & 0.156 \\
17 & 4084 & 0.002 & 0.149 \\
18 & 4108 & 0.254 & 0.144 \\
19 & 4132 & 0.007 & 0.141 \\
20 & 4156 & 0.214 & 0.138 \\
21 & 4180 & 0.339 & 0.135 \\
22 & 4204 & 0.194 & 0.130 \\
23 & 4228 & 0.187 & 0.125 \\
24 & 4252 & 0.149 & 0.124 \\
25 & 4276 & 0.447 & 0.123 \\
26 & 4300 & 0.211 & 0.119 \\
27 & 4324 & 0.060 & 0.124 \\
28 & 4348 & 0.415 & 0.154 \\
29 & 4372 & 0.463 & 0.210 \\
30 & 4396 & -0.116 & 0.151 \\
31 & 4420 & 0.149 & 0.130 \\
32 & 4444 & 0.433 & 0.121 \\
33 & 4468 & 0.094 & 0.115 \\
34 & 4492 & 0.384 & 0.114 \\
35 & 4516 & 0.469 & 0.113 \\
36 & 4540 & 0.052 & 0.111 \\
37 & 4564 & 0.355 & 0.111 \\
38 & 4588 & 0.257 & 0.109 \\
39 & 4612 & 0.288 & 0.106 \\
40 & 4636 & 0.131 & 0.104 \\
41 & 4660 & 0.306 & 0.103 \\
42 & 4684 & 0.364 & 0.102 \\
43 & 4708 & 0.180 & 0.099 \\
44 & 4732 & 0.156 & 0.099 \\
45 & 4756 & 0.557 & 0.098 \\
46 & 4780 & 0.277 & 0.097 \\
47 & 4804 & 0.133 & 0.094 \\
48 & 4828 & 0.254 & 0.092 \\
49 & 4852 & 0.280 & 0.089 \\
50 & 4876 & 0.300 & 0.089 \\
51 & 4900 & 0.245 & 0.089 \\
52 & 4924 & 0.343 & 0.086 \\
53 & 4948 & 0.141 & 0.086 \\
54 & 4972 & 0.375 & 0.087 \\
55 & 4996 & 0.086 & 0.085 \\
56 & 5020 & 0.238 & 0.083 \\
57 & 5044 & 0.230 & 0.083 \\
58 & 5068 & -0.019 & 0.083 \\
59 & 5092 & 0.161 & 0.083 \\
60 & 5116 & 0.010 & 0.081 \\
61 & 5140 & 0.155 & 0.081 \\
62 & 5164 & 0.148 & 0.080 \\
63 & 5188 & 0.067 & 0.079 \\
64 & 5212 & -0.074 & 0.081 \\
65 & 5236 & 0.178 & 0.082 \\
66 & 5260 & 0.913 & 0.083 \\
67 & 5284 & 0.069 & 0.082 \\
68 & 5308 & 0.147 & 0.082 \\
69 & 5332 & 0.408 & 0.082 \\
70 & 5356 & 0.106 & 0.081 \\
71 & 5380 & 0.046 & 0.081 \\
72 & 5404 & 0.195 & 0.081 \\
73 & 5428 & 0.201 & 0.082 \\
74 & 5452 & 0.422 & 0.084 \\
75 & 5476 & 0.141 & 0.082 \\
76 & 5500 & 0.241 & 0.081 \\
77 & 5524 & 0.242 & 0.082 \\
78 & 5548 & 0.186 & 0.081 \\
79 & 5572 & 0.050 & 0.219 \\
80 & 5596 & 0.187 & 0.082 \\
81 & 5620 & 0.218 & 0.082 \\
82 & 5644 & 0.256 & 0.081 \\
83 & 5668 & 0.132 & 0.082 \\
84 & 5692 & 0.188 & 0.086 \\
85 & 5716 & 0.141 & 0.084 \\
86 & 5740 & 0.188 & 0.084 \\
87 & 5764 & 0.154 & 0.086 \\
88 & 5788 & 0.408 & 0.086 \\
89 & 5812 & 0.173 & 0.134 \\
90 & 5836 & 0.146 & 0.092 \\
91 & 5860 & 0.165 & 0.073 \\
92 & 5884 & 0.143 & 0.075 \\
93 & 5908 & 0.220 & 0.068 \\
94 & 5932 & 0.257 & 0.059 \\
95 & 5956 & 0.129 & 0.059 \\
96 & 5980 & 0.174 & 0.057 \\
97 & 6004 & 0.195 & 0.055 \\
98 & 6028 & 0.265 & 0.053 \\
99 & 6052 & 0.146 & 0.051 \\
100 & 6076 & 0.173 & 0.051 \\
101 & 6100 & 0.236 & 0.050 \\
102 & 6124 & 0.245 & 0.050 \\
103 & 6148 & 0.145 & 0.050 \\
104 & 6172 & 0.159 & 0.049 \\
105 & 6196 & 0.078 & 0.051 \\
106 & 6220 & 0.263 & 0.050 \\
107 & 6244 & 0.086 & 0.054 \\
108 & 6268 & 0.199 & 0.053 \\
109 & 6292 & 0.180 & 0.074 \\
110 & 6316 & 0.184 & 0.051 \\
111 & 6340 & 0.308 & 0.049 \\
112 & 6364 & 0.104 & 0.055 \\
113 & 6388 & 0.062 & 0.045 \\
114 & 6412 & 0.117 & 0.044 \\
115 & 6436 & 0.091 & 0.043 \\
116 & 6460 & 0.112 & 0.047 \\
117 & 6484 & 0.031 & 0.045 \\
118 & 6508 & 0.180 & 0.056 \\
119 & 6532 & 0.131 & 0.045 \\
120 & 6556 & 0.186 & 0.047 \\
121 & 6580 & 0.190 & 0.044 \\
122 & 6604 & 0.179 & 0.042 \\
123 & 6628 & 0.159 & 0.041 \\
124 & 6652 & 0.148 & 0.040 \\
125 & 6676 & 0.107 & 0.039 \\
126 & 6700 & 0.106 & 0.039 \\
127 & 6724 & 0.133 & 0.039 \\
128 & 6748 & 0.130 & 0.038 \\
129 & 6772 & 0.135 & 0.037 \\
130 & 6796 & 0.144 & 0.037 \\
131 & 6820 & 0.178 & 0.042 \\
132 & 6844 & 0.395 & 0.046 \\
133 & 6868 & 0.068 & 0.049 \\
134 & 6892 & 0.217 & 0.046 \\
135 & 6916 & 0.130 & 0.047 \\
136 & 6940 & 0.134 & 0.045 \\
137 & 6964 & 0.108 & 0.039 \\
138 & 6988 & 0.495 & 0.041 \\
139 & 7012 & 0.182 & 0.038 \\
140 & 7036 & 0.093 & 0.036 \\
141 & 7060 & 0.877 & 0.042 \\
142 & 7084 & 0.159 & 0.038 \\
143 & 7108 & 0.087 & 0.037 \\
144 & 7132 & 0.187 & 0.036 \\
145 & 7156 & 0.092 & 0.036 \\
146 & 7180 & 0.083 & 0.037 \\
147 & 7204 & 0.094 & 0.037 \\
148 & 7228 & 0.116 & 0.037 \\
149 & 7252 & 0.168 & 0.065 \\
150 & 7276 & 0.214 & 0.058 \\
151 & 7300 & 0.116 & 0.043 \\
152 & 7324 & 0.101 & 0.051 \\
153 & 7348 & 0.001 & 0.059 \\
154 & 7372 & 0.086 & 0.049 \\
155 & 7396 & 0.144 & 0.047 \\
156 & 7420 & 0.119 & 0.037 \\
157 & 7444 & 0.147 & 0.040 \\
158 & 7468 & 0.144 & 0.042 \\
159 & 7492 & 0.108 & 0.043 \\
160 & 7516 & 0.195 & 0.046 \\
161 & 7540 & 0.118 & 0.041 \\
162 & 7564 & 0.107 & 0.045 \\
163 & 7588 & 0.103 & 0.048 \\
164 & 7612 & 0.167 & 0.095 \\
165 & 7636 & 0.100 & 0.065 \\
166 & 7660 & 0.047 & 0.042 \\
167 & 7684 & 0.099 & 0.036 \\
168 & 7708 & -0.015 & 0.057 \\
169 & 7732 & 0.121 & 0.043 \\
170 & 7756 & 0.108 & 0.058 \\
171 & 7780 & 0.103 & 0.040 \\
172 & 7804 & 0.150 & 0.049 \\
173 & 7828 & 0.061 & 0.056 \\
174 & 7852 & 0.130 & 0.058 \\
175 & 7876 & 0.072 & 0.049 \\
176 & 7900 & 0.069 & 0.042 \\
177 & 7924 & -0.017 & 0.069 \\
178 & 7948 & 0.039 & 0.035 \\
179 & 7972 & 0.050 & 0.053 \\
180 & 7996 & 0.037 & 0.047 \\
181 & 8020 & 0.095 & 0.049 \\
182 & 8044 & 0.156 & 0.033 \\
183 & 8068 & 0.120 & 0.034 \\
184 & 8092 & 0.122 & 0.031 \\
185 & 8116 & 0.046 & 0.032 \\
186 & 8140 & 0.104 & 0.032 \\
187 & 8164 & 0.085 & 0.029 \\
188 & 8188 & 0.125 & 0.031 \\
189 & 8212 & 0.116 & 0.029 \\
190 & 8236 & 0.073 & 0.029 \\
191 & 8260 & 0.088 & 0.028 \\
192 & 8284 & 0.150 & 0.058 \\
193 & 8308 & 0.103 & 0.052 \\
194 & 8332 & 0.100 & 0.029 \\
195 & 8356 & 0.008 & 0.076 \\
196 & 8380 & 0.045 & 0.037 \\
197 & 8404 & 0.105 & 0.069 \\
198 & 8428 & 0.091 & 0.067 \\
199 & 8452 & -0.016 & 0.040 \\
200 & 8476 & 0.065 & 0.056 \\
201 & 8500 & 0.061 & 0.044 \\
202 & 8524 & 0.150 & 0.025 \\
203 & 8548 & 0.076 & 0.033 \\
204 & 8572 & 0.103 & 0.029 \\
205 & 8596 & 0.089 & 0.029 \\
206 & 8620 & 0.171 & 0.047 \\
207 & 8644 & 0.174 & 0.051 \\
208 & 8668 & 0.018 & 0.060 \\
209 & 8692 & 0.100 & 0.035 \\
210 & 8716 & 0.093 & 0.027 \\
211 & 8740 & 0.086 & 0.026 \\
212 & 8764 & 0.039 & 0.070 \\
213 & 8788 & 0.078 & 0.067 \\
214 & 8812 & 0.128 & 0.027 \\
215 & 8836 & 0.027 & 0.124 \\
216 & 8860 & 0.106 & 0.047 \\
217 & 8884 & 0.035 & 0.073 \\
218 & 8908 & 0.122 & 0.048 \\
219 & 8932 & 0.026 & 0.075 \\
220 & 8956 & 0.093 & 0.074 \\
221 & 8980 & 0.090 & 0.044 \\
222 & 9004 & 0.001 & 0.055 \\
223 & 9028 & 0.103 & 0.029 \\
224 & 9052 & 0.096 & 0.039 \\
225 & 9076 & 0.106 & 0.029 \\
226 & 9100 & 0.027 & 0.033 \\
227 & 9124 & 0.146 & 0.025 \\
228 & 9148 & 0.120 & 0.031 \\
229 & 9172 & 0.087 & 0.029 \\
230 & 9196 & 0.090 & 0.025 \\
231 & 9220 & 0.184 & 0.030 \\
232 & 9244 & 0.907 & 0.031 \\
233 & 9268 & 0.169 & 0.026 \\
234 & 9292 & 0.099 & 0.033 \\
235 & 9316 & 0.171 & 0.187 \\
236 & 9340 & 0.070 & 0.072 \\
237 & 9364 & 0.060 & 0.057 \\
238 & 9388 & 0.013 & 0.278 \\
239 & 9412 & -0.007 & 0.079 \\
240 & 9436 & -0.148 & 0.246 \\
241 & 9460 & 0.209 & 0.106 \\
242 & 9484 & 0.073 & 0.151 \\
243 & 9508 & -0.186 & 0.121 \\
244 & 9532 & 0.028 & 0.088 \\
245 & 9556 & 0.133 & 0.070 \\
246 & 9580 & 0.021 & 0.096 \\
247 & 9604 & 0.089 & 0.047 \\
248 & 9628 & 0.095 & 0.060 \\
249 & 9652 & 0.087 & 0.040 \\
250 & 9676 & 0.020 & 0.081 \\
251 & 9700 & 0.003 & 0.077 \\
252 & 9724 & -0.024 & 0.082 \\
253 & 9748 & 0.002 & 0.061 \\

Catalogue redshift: 0.41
